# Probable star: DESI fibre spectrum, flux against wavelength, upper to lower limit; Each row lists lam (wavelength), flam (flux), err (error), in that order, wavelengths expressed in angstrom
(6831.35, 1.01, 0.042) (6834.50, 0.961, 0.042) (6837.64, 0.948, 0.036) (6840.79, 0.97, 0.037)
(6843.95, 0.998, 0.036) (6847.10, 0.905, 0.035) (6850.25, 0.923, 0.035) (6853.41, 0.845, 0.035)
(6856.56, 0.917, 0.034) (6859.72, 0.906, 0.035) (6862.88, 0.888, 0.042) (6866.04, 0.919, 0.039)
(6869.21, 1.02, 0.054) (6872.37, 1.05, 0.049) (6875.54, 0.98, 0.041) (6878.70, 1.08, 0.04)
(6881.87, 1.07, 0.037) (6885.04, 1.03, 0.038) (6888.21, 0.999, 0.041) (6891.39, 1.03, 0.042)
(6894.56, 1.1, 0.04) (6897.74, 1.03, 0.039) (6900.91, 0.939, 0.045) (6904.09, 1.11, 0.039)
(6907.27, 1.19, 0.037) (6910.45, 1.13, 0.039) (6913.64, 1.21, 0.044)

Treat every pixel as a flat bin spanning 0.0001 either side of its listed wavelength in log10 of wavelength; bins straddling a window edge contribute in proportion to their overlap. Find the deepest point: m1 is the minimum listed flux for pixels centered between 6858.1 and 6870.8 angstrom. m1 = 0.888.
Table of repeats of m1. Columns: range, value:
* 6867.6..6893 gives 0.98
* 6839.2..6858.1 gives 0.845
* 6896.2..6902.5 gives 0.939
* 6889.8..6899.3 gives 1.03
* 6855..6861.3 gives 0.906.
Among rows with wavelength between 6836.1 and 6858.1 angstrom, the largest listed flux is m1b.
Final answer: 0.998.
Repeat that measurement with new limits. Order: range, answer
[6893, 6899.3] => 1.1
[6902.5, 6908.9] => 1.19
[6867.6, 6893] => 1.08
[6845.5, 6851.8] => 0.923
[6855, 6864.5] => 0.917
